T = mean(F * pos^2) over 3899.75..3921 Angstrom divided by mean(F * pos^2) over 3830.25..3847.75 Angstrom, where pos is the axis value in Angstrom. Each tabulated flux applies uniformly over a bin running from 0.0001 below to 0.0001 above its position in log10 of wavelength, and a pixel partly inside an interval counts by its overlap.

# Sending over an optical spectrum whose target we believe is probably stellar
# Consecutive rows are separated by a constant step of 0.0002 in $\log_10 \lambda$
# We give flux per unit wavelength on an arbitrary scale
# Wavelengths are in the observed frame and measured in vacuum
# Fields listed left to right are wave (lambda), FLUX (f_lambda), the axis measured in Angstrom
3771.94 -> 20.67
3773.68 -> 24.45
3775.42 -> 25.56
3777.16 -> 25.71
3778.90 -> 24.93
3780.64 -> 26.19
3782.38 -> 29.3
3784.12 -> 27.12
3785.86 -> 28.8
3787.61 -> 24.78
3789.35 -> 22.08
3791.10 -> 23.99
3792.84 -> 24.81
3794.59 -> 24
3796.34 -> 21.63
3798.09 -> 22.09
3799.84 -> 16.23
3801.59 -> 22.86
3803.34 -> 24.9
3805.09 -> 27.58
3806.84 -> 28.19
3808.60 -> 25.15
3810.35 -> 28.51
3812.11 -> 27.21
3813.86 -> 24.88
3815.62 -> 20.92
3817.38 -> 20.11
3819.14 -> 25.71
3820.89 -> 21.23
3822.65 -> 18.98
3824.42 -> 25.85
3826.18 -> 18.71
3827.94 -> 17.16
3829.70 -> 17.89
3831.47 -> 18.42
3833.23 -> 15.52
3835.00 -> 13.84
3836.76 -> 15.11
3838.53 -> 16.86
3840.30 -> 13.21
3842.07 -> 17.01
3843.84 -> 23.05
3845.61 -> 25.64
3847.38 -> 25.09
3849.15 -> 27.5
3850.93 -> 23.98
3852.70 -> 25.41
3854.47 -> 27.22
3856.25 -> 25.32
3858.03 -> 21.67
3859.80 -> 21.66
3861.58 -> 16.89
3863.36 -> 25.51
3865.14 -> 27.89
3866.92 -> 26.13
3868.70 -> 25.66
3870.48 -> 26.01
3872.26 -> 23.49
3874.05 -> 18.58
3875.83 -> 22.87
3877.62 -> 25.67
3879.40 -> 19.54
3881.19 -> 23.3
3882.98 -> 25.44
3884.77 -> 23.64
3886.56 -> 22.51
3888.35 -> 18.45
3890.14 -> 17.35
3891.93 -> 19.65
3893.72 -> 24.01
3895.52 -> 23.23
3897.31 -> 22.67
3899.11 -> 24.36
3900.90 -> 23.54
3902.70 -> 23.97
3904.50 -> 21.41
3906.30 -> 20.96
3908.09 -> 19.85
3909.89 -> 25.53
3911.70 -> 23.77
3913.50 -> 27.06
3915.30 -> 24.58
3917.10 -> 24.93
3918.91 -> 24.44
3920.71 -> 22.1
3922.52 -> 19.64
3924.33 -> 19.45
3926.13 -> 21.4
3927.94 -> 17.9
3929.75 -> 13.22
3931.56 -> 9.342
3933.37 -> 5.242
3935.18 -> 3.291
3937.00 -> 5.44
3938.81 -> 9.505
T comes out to 1.35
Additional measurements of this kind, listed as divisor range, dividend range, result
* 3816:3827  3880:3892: 1.02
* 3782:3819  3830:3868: 0.90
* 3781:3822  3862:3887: 1.02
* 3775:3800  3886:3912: 0.95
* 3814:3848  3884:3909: 1.15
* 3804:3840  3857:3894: 1.10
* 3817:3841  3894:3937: 1.12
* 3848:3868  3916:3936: 0.70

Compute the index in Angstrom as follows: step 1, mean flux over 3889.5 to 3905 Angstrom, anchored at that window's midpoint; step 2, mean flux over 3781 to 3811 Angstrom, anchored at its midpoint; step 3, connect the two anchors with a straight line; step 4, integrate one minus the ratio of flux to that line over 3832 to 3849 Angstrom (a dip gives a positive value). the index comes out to 3.5 Angstrom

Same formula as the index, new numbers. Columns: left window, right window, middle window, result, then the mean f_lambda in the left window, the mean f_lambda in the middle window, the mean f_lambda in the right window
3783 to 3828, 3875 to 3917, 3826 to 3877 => 3.68 Angstrom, 23.7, 21.6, 22.8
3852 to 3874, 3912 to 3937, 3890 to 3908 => -1.71 Angstrom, 24.2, 22.2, 17.6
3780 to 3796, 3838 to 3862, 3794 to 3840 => 5.21 Angstrom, 25.5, 21.4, 22.4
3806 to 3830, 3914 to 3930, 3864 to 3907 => -2.03 Angstrom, 23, 22.9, 21.3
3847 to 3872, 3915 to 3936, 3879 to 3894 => 0.02 Angstrom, 24.7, 21.5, 17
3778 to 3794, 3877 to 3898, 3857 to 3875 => -0.41 Angstrom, 25.8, 23.4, 22.1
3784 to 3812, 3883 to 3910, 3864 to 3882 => -0.99 Angstrom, 24.5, 23.9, 22.1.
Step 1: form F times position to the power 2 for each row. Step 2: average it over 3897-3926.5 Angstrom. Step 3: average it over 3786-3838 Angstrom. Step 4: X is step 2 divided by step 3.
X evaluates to 1.10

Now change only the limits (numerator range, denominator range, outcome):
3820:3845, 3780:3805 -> 0.76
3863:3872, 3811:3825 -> 1.16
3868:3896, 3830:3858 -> 1.10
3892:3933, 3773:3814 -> 0.91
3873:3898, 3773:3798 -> 0.92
